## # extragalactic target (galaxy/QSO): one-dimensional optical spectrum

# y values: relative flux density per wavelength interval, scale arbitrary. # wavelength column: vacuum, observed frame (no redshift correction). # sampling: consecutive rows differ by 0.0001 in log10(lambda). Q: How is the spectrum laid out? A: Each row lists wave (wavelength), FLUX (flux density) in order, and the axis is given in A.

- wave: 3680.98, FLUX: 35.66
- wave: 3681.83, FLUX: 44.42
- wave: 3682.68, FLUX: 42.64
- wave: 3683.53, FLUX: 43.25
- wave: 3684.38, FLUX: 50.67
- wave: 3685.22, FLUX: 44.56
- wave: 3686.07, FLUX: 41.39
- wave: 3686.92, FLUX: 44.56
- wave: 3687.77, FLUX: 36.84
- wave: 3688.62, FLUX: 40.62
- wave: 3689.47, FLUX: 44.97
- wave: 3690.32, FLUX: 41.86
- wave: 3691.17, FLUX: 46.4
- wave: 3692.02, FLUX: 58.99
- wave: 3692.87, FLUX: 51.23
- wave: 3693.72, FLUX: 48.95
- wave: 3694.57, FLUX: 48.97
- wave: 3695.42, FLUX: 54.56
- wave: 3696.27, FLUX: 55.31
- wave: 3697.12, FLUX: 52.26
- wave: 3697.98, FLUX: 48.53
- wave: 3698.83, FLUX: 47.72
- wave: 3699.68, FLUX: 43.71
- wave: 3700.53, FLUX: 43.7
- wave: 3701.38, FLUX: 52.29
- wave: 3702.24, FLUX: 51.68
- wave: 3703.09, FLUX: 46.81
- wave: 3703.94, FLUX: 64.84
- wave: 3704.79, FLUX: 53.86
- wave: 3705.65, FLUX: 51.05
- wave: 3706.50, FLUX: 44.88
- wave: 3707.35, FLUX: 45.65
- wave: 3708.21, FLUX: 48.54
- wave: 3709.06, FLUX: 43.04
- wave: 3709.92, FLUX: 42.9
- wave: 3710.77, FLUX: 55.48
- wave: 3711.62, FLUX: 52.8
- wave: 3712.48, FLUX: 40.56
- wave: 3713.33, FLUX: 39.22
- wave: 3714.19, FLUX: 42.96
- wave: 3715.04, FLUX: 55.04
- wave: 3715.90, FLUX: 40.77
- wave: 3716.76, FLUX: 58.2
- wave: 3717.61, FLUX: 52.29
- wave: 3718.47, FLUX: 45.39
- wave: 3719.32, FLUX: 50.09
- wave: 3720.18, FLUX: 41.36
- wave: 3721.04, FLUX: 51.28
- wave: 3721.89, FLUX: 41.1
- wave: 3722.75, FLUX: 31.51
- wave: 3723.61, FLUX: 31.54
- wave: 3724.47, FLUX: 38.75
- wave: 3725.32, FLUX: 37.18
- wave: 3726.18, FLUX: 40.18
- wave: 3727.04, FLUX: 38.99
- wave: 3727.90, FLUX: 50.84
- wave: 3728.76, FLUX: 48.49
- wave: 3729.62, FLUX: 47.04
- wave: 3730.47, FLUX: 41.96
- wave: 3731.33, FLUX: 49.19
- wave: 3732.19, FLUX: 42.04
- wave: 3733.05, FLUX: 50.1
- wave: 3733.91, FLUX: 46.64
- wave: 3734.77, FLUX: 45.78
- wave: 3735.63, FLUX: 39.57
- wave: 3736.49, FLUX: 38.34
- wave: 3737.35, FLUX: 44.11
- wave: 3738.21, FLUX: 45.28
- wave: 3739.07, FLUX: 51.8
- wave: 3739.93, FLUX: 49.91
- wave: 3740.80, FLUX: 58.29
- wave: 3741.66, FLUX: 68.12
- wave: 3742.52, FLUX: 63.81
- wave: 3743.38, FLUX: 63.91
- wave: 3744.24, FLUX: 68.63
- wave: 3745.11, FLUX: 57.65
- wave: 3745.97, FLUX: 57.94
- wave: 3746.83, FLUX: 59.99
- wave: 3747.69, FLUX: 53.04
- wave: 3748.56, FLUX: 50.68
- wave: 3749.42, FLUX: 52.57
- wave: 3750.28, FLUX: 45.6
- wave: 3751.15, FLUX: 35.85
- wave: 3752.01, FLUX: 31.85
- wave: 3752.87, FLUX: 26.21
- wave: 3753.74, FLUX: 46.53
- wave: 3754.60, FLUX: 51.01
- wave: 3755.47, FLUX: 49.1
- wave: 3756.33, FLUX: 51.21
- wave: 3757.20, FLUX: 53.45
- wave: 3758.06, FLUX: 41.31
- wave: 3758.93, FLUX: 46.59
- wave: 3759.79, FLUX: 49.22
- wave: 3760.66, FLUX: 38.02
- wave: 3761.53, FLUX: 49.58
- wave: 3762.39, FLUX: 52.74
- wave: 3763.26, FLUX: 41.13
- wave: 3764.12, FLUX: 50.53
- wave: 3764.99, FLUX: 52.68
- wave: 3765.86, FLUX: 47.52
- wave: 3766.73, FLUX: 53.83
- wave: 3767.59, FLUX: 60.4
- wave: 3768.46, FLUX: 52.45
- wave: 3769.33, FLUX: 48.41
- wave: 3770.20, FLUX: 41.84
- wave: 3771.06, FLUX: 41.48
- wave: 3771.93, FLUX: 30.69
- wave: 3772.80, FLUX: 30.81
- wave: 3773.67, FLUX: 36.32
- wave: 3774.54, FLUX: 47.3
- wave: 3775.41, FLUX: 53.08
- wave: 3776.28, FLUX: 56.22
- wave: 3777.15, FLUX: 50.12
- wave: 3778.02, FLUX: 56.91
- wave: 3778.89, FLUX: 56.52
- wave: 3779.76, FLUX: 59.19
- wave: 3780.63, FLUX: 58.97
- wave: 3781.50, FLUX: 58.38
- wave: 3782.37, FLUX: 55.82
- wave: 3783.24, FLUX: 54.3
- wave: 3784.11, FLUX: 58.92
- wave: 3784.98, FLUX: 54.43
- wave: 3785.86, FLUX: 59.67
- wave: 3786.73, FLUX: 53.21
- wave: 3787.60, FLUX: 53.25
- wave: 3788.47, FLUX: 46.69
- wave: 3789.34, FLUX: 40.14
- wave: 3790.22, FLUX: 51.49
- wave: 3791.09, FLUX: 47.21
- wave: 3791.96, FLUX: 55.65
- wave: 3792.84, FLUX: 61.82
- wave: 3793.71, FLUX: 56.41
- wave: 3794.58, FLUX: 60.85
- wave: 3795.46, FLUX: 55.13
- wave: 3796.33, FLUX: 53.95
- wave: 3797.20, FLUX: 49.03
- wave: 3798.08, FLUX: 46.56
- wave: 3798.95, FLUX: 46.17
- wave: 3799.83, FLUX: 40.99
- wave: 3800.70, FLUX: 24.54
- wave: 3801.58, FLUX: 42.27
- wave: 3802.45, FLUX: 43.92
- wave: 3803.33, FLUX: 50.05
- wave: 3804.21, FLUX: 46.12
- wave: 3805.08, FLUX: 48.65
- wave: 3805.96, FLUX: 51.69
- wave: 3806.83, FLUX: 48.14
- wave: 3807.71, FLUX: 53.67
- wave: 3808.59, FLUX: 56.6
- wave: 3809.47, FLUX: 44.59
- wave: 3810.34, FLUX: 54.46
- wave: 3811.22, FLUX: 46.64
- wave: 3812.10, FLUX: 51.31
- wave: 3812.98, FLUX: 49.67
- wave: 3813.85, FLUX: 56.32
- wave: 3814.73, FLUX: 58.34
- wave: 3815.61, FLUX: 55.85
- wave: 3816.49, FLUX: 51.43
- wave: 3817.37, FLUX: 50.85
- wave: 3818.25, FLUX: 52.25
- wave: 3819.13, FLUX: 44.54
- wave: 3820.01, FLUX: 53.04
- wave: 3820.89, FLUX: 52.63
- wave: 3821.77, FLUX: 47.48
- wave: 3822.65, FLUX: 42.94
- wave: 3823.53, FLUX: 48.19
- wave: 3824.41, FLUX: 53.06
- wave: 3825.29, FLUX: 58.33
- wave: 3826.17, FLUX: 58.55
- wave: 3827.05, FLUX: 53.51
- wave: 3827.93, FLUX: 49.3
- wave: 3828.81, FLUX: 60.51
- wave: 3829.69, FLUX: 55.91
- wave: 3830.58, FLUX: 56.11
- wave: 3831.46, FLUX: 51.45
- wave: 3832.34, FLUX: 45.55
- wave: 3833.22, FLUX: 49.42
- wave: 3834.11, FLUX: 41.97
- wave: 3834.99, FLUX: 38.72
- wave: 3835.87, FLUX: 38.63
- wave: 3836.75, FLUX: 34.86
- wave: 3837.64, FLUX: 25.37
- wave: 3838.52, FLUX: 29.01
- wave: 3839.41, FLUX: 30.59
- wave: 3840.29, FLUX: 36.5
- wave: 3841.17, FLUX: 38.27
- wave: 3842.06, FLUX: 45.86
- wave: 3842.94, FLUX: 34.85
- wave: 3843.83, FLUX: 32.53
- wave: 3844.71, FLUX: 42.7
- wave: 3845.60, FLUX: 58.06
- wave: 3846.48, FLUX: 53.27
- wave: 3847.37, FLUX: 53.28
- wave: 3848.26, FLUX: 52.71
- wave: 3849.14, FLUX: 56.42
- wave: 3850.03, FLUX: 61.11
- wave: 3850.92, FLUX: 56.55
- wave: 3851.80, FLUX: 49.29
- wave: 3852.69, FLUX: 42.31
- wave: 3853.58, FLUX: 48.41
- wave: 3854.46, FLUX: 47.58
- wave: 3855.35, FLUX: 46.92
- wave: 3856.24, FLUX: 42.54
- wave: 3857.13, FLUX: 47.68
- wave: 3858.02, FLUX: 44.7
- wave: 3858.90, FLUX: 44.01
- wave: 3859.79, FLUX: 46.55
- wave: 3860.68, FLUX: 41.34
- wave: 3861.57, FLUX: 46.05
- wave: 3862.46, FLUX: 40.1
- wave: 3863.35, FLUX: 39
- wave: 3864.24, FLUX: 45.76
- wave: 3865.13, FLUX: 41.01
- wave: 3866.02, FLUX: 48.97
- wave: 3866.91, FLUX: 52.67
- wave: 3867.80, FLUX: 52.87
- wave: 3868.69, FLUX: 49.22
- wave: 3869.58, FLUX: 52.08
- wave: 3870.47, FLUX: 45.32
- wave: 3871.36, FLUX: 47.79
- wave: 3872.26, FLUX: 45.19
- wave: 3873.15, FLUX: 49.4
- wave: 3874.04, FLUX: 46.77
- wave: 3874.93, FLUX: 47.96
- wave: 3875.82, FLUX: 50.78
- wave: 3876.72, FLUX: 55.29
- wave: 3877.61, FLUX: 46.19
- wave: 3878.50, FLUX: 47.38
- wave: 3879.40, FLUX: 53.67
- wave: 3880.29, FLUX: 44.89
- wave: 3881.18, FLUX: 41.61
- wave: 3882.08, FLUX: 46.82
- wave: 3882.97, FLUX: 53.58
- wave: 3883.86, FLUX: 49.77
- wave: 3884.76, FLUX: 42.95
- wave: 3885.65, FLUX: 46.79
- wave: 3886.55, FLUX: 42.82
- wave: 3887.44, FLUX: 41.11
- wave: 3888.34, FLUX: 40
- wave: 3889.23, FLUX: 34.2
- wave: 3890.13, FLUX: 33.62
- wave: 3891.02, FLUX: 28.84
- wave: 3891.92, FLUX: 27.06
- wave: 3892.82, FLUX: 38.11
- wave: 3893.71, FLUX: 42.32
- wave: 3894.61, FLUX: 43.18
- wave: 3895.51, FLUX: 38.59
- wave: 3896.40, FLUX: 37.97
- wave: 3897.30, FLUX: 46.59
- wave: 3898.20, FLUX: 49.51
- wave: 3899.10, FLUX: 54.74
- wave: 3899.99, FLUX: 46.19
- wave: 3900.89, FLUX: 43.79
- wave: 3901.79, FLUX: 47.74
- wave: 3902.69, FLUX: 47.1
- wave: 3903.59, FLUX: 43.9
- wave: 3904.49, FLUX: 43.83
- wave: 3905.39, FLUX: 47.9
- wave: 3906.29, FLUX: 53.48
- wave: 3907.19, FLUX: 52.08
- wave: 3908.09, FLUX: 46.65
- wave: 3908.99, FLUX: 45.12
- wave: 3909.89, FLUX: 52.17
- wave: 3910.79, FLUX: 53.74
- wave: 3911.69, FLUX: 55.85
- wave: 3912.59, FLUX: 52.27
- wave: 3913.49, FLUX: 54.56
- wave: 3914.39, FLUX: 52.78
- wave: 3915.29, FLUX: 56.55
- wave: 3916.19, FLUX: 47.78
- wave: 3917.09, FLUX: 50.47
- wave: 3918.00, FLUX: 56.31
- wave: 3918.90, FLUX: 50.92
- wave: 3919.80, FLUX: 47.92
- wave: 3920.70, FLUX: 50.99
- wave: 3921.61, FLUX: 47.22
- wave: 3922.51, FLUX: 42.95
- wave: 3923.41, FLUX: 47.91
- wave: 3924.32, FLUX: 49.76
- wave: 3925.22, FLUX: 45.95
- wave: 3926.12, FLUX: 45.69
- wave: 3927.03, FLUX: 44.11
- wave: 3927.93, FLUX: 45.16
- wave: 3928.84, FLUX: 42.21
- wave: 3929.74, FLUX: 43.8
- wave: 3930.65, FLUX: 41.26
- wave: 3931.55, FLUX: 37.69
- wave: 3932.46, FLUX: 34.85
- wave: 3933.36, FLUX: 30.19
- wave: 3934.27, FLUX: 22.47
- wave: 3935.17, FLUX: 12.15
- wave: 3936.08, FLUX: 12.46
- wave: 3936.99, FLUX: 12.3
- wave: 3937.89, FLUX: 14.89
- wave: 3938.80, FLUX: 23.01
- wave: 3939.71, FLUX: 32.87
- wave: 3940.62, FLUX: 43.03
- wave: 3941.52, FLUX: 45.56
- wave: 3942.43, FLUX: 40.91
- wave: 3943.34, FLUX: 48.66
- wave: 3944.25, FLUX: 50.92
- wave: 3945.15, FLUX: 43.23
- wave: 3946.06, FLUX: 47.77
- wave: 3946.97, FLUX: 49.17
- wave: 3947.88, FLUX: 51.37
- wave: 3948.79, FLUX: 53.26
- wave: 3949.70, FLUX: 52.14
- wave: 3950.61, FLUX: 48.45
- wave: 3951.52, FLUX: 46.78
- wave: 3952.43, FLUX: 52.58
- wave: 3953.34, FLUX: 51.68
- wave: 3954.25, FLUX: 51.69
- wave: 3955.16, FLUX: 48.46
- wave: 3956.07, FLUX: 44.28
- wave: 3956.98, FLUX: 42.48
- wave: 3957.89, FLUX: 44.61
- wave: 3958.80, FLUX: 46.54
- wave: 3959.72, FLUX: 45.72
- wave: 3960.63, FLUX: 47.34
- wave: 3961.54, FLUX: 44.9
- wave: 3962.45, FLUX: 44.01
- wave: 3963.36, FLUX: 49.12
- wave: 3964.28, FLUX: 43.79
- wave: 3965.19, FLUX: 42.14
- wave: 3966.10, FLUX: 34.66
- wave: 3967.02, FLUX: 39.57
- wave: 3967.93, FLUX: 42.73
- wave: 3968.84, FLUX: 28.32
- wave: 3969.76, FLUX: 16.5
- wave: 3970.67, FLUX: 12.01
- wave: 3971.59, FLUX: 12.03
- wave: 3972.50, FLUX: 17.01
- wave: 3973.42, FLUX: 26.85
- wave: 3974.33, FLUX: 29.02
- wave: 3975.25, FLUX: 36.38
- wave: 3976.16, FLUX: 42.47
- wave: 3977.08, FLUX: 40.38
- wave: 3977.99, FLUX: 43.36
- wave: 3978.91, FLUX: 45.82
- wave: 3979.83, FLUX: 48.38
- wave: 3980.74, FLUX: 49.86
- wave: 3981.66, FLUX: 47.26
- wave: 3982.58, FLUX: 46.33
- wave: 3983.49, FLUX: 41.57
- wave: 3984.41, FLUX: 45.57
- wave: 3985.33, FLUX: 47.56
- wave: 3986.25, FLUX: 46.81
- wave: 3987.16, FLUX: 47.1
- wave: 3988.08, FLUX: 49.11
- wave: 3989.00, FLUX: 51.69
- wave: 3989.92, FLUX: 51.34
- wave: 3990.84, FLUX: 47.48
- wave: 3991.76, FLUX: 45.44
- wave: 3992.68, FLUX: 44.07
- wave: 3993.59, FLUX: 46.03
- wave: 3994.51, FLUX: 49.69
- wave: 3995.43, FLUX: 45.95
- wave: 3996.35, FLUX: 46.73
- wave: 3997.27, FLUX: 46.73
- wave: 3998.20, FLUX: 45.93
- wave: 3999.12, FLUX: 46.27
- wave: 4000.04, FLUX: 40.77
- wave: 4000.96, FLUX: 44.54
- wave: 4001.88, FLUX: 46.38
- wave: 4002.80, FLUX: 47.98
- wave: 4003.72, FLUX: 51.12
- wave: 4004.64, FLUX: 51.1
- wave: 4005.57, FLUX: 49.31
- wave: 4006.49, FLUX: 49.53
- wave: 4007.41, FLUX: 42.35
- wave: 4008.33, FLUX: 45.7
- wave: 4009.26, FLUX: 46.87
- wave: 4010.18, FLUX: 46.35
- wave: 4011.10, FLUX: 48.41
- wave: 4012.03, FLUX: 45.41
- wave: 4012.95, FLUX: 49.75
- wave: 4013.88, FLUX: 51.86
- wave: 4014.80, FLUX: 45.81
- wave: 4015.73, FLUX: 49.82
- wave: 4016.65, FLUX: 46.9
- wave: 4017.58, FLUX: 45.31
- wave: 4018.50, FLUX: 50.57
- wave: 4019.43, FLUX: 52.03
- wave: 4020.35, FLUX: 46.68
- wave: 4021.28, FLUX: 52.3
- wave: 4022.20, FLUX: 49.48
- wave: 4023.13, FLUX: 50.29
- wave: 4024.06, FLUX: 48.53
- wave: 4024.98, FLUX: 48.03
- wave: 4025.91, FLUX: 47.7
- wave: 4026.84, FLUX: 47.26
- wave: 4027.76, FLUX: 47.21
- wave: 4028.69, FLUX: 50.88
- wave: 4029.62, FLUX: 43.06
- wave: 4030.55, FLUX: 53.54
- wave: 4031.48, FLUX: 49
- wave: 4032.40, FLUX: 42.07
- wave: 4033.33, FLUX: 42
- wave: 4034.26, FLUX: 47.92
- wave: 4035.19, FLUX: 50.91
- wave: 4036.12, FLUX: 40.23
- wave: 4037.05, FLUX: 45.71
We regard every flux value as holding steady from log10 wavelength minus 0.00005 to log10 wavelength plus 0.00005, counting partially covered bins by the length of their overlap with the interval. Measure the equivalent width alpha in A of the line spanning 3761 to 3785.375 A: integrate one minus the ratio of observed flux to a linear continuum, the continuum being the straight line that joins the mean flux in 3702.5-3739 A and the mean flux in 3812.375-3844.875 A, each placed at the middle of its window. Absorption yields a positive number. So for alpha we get -2.2 A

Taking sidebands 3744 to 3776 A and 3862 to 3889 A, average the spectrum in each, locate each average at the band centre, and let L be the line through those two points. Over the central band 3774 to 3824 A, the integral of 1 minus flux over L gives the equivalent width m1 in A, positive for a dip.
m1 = -4.3 A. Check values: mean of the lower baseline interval 47.4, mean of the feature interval 51.3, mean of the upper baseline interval 46.8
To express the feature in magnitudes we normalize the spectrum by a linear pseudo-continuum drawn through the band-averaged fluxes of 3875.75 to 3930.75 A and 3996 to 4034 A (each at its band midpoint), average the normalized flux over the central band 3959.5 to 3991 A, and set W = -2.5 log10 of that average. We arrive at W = 0.18 mag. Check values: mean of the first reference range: 46.4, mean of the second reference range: 47.6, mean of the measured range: 40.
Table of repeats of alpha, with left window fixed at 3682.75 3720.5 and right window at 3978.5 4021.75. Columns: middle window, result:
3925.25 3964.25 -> 5.13 A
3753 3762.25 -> 0.14 A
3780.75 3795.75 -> -2.08 A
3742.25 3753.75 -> -0.76 A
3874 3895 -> 1.82 A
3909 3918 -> -0.97 A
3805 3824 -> -1.27 A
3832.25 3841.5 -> 2.11 A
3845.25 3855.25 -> -0.99 A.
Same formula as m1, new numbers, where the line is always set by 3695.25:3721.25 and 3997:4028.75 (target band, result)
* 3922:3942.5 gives 5.5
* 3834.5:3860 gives 2.3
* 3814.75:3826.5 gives -0.8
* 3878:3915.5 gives 2.0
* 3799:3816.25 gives 0.0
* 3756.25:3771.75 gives 0.2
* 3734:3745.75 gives -1.1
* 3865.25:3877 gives -0.2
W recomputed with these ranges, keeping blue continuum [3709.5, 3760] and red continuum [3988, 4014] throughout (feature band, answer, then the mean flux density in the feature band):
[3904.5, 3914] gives -0.082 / 51.1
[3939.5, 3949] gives 0.025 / 46.2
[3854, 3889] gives 0.021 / 46.5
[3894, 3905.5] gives 0.048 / 45.3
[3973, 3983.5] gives 0.141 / 41.6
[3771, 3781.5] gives -0.030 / 48.8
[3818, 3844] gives 0.047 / 45.4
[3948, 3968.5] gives 0.026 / 46.2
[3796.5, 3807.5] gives 0.051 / 45.3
